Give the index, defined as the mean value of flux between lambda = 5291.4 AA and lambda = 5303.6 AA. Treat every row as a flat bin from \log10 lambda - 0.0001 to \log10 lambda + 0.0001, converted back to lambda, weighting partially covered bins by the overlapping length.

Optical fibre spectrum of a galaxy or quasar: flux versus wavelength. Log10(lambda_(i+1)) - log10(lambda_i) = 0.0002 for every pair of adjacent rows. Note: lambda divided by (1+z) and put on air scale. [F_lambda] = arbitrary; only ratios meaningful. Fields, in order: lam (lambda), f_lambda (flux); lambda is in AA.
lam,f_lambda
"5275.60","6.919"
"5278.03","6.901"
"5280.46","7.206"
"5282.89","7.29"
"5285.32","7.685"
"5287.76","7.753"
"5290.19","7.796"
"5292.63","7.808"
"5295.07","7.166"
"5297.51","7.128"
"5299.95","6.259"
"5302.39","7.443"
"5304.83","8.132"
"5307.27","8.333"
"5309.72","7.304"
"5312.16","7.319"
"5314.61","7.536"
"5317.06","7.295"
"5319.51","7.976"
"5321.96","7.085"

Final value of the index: 7.16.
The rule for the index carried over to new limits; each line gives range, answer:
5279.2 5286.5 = 7.4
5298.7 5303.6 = 6.85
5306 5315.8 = 7.63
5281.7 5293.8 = 7.67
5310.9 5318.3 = 7.38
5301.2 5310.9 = 7.81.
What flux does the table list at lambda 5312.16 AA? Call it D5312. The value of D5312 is 7.319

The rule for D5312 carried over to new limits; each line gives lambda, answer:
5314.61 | 7.536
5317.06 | 7.295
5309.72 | 7.304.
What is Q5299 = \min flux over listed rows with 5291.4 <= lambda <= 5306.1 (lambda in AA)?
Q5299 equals 6.259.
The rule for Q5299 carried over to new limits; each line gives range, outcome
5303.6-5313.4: 7.304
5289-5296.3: 7.166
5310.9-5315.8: 7.319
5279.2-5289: 7.206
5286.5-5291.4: 7.753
